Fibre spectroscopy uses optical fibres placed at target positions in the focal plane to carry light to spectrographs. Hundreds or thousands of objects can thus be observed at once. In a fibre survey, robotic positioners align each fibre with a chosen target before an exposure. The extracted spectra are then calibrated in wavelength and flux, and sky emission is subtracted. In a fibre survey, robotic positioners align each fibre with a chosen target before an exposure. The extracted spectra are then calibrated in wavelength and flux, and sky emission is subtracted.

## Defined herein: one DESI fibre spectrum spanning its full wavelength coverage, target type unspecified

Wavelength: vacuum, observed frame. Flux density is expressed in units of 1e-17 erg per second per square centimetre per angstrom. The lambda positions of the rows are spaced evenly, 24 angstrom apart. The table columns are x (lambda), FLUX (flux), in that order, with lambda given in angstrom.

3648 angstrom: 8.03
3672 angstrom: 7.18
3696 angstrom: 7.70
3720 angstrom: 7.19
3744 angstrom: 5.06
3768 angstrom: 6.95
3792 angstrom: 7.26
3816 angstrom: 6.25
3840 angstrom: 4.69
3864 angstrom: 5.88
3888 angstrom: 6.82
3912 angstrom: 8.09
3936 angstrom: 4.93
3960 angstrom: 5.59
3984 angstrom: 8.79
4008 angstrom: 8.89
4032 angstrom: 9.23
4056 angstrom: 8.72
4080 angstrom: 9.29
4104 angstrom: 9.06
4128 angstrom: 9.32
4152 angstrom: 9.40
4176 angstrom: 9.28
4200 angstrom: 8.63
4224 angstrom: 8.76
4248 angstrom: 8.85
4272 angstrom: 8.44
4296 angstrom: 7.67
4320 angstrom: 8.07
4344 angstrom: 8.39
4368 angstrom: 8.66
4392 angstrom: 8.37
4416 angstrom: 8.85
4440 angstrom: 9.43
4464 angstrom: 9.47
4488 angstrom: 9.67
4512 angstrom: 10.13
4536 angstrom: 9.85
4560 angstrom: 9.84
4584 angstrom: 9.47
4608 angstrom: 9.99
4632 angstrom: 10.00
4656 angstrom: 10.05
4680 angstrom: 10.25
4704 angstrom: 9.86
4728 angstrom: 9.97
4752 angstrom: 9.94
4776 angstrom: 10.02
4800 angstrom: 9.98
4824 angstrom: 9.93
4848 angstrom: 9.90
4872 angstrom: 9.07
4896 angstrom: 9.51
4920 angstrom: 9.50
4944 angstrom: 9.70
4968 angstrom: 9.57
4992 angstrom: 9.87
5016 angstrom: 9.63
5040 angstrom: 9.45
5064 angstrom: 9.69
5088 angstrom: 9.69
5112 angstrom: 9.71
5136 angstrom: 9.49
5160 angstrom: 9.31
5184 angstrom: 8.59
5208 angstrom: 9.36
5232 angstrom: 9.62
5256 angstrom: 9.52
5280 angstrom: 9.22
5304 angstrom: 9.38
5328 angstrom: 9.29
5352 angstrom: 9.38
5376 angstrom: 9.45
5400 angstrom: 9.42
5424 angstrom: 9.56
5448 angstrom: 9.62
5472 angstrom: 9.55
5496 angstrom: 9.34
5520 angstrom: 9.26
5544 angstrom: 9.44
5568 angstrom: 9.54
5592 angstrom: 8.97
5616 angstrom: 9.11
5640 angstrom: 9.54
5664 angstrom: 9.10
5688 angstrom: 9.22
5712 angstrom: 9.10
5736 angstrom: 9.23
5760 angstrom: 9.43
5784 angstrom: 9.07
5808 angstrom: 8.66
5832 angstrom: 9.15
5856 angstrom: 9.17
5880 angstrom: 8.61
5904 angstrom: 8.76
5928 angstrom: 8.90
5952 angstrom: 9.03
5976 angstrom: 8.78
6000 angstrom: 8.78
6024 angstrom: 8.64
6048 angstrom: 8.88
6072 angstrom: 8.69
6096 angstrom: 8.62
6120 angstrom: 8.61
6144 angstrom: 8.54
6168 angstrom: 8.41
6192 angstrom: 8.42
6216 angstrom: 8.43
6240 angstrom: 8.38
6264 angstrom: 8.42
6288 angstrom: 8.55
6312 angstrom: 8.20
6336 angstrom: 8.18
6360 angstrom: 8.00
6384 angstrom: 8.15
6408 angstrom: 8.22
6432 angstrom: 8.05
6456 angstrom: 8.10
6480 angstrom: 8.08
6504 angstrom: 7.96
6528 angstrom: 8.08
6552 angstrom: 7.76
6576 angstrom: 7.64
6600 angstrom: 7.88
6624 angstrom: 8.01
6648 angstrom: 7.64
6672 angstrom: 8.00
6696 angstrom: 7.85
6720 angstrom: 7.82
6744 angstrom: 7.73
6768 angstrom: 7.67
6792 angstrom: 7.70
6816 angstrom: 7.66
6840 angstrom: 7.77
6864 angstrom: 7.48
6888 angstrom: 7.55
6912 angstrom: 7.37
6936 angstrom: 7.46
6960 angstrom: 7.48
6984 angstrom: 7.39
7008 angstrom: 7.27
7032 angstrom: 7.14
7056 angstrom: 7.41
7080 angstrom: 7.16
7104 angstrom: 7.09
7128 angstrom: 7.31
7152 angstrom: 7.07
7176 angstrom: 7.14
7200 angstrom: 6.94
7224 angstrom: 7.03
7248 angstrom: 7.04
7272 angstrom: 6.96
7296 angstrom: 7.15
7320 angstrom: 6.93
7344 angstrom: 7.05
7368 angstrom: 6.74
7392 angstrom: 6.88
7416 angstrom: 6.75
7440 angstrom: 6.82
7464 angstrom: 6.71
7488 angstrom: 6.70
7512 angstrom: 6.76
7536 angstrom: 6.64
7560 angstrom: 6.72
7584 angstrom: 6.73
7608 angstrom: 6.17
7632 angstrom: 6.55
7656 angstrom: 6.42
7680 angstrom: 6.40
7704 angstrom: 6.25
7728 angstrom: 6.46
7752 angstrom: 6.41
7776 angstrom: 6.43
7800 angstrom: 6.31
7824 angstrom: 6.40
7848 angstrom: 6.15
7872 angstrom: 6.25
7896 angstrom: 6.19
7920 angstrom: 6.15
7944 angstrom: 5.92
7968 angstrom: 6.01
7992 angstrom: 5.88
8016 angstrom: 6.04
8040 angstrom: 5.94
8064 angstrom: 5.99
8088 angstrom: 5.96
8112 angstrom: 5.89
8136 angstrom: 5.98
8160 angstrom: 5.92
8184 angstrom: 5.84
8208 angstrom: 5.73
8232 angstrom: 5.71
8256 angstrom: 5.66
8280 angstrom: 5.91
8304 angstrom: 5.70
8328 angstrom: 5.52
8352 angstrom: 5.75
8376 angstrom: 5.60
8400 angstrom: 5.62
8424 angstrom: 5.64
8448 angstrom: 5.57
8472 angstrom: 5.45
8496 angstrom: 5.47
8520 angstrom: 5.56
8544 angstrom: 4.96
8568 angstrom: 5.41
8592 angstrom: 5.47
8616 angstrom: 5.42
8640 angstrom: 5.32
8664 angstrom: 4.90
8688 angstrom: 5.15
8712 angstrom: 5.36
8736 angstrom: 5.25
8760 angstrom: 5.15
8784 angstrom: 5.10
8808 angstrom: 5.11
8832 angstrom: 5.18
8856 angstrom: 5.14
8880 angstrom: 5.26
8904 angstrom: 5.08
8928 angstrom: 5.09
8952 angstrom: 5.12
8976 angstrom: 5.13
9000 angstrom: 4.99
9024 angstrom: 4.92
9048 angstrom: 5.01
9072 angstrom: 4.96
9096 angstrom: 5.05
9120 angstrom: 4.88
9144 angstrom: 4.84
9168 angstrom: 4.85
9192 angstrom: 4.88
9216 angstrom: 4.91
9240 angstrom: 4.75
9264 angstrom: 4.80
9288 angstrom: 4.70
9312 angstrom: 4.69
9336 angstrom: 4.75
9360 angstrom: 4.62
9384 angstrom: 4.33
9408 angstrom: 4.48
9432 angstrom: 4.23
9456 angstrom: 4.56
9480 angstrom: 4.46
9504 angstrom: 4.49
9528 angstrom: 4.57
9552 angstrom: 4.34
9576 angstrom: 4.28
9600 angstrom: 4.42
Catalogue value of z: 0.000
